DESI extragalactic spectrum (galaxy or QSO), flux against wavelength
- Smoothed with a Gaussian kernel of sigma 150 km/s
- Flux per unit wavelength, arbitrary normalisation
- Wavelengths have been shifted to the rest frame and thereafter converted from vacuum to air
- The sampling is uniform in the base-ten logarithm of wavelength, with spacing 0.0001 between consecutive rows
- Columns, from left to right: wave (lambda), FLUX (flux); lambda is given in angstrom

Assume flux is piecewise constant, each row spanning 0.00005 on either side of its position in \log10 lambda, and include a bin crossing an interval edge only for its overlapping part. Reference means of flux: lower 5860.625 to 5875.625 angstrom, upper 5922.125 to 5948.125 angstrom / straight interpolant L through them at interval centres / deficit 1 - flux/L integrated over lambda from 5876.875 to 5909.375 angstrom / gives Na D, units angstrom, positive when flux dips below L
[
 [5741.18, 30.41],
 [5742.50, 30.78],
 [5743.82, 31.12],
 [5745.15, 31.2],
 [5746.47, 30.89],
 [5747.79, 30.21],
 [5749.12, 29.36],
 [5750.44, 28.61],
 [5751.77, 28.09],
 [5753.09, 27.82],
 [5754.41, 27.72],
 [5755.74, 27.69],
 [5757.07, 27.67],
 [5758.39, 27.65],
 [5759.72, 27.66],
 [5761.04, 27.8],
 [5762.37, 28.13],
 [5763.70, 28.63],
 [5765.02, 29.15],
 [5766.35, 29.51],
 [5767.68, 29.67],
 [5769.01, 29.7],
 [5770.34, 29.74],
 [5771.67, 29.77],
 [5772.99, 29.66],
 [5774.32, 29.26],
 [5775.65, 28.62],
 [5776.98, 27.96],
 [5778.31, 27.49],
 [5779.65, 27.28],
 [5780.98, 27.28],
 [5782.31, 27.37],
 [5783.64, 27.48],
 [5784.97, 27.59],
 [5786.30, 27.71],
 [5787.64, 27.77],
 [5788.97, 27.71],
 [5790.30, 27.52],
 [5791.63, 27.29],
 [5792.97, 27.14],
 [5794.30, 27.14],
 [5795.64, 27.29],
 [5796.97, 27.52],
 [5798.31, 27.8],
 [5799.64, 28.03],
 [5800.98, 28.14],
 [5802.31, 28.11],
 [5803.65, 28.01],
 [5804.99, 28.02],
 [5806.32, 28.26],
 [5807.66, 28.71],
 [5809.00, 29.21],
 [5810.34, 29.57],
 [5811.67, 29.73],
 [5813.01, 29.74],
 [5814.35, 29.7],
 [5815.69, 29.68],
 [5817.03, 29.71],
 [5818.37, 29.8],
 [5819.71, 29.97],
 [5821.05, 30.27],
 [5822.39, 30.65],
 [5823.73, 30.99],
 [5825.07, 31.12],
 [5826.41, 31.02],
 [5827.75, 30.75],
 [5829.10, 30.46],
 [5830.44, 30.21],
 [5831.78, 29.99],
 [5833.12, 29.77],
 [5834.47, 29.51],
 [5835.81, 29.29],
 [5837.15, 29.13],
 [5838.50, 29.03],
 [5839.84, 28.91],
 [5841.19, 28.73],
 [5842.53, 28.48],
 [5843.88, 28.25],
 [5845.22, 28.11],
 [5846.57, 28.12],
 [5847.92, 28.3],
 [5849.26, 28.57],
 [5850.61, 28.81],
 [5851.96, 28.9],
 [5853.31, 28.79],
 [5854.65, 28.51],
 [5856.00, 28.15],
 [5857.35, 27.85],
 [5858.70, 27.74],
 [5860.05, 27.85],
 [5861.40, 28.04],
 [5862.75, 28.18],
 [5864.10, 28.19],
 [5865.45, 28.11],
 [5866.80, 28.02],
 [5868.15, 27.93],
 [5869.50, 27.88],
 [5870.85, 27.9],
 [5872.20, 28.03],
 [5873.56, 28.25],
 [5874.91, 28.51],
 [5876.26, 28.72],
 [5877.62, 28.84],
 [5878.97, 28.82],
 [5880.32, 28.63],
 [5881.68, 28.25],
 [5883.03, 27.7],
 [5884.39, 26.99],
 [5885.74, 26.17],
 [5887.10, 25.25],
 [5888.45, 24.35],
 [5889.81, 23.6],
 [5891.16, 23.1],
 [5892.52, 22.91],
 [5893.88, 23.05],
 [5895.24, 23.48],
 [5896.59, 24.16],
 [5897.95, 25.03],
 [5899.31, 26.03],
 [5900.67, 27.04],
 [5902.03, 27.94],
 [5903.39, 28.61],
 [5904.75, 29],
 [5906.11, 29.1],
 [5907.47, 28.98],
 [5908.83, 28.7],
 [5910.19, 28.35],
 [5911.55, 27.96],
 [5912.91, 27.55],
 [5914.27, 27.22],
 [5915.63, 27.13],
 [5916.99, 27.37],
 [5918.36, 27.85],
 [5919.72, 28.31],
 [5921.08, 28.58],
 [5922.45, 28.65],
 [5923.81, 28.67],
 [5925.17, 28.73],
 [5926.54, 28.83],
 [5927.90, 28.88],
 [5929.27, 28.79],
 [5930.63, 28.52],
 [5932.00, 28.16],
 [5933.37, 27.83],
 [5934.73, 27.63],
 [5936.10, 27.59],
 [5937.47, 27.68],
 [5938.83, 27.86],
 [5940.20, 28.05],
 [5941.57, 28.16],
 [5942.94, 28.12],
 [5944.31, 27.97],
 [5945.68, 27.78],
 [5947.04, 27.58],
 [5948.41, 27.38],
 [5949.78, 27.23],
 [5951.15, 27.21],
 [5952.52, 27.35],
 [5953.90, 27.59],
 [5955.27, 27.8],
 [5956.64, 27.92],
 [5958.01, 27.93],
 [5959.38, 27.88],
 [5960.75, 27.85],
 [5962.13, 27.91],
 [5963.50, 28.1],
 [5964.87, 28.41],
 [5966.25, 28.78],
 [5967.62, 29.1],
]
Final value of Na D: 1.9 angstrom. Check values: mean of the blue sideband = 28.1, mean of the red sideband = 28.2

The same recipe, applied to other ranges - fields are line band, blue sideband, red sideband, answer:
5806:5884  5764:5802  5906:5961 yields -2.4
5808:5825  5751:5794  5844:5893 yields -1.2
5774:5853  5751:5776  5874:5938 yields -1.7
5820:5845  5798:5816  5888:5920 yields -1.4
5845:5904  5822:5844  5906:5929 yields 3.8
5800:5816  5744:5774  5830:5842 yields 0.2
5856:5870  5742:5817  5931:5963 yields 0.1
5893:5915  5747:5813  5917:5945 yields 1.0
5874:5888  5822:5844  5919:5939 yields 0.6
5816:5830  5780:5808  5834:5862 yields -1.1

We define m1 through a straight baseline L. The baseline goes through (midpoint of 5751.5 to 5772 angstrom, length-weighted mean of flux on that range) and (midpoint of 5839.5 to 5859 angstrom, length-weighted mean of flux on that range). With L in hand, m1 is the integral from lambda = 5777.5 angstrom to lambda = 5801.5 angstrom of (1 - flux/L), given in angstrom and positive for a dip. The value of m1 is 0.8 angstrom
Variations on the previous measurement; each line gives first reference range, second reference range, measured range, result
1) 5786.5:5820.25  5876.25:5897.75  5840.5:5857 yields -0.9 angstrom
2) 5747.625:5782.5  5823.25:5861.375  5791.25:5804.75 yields 0.5 angstrom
